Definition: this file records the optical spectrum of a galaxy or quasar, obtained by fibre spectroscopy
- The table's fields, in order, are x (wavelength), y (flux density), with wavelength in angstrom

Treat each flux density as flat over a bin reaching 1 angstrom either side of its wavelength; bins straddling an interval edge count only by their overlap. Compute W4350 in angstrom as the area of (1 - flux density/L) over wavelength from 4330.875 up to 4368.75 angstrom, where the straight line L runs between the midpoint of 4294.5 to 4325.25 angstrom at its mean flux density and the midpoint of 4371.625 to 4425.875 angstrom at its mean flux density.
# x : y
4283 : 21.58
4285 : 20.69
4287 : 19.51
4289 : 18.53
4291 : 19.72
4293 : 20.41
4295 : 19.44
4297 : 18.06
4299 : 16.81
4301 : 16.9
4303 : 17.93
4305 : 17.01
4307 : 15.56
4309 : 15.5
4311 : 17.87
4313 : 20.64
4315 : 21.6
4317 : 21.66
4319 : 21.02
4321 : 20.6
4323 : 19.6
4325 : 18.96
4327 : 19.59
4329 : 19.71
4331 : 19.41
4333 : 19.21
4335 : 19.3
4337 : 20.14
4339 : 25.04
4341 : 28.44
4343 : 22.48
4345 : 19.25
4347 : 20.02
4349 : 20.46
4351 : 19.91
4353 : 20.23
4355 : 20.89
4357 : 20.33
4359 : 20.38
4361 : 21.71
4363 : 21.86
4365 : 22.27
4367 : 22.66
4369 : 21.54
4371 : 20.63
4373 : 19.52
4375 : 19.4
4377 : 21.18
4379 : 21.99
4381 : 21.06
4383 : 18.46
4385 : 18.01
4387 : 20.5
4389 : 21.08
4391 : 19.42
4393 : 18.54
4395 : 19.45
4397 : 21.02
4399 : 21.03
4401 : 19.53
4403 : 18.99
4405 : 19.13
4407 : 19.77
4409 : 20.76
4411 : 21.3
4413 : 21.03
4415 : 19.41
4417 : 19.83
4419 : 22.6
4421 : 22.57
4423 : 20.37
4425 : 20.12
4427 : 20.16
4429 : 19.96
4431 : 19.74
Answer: -3.8 angstrom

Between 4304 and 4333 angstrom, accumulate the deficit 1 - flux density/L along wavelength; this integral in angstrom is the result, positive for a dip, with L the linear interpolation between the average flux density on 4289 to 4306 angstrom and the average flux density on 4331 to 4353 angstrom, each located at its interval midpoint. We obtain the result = 0.8 angstrom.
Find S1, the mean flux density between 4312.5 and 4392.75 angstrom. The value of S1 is 20.7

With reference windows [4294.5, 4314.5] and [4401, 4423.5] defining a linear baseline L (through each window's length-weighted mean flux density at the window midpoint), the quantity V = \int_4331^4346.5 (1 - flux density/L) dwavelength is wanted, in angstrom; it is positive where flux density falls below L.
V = -2.7 angstrom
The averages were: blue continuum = 17.6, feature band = 21.8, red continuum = 20.5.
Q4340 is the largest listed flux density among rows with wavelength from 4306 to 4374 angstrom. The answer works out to 28.44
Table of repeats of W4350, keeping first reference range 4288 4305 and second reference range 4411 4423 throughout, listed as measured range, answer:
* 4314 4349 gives -3.2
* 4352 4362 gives -0.5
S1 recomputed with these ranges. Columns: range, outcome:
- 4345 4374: 20.8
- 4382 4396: 19.4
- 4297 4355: 19.8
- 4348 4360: 20.4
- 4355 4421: 20.5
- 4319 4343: 21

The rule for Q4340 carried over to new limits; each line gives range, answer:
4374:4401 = 21.99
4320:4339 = 25.04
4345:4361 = 21.71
